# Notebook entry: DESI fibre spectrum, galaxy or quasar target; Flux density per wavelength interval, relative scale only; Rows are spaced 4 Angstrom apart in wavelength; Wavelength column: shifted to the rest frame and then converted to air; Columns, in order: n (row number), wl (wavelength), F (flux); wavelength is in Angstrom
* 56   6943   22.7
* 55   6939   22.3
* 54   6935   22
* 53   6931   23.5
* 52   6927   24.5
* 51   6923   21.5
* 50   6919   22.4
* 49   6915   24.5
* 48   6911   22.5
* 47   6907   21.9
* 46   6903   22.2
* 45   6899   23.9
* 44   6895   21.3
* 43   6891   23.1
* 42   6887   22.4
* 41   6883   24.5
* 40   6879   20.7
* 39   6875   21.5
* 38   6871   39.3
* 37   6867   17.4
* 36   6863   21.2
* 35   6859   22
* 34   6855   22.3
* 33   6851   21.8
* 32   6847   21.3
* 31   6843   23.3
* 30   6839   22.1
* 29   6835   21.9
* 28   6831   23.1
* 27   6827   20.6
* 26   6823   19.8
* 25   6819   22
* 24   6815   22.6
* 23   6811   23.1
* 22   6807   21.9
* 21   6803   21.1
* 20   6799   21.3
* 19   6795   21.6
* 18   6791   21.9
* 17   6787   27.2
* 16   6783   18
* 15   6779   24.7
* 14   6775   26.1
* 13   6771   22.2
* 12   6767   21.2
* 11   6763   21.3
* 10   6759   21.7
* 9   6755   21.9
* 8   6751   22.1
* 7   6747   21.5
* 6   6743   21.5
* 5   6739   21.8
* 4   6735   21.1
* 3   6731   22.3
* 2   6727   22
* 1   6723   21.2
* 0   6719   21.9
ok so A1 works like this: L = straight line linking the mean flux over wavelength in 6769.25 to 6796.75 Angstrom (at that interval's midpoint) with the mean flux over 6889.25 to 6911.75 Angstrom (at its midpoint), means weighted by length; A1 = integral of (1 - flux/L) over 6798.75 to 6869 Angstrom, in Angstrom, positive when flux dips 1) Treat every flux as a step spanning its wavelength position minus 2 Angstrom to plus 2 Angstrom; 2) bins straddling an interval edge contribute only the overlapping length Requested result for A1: 3.8 Angstrom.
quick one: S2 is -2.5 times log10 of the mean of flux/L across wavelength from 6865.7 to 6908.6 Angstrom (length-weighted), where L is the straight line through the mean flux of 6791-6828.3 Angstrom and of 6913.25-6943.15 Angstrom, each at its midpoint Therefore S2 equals -0.053 mag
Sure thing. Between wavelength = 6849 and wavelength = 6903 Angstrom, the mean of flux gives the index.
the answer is 23.1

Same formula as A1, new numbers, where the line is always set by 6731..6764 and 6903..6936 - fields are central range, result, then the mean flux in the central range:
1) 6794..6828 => 0.8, 21.6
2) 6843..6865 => 0.5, 21.9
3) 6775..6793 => -1.1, 23.3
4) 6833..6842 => 0.1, 22.1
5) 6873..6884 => 0.3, 22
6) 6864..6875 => -1.9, 26.5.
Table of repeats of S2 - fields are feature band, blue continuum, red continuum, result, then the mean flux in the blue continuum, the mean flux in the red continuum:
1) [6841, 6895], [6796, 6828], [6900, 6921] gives -0.04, 21.6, 22.8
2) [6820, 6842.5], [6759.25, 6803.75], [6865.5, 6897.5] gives 0.07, 22.4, 23.9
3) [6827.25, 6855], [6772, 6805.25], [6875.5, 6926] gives 0.02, 22.7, 22.6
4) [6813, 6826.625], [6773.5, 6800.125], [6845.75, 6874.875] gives 0.09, 23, 23.5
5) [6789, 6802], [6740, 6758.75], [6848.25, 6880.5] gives 0.04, 21.7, 23.3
